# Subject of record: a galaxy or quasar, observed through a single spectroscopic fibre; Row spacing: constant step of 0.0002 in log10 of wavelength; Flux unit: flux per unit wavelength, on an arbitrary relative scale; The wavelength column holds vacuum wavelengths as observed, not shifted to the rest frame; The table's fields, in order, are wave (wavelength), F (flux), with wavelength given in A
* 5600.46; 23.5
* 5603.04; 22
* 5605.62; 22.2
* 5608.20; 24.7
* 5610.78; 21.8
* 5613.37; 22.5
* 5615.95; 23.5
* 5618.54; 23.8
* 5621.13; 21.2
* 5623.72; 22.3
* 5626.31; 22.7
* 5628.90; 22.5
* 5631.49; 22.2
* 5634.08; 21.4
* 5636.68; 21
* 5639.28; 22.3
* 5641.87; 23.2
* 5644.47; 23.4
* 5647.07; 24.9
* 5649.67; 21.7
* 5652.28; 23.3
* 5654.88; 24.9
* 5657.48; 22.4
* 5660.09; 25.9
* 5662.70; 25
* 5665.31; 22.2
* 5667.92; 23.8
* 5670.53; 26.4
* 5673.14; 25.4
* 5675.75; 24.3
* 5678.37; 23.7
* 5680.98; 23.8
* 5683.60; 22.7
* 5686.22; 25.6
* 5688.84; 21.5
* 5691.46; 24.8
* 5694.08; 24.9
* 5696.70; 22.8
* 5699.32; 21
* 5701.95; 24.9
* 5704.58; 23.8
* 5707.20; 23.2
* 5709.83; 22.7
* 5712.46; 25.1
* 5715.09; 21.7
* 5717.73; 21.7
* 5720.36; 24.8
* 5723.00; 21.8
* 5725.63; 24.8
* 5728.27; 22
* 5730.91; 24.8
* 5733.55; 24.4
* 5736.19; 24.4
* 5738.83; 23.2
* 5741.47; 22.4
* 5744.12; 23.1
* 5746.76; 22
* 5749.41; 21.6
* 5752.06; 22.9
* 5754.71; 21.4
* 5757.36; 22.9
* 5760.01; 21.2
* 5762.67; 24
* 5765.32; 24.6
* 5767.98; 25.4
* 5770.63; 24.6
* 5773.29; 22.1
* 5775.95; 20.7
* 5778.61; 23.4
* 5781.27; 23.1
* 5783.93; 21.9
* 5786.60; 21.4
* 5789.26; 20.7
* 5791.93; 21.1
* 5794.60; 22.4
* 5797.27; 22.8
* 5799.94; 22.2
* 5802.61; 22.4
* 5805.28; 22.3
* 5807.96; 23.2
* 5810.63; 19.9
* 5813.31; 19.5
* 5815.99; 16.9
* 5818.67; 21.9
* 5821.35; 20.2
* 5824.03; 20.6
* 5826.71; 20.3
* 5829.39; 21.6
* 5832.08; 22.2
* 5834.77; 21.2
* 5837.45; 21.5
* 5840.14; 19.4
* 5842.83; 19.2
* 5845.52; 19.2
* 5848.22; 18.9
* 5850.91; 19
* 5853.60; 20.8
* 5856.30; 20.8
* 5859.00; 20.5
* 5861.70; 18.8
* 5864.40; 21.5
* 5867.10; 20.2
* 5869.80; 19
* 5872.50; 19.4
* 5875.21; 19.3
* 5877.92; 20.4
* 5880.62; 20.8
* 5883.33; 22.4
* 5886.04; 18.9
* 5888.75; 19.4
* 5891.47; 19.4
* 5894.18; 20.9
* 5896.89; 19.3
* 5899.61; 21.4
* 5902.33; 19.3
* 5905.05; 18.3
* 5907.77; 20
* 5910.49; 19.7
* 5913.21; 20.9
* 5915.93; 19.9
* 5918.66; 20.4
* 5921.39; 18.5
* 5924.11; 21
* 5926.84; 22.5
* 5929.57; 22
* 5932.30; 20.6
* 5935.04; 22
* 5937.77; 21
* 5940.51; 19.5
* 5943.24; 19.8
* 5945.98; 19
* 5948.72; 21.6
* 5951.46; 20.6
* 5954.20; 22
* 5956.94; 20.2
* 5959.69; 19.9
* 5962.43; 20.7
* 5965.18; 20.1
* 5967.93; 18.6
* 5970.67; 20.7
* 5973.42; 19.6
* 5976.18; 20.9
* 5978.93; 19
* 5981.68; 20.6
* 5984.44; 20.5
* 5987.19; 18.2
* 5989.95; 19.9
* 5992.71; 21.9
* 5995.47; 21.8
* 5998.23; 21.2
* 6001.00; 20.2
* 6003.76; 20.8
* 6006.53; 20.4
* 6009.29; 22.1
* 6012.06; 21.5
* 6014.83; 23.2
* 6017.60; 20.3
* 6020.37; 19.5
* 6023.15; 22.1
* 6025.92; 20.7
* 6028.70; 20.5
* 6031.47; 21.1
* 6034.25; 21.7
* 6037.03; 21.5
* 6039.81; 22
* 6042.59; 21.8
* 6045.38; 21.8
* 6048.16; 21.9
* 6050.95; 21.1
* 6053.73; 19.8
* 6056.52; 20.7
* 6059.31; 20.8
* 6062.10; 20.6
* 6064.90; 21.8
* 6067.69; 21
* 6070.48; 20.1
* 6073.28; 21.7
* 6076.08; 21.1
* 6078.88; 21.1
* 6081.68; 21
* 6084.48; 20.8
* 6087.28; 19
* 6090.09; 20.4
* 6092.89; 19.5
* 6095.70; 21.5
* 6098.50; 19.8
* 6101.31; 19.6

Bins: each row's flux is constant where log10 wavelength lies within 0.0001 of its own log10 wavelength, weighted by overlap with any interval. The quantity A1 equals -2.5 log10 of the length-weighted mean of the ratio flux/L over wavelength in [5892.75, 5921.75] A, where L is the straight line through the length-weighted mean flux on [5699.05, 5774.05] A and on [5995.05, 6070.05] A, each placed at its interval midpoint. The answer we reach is 0.11 mag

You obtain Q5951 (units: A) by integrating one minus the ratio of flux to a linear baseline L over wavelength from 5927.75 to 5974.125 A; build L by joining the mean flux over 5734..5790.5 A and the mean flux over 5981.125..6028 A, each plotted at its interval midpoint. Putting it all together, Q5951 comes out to 1.7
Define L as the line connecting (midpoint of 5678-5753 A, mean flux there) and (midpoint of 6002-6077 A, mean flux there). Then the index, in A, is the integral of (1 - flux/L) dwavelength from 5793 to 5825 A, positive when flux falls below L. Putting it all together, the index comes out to 2.11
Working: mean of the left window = 23.3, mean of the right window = 21.2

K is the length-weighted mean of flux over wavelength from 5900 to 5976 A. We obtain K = 20.3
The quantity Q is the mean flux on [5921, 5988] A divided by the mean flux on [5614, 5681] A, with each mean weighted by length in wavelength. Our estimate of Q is 0.9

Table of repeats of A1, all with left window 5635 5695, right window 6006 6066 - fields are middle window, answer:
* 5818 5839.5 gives 0.08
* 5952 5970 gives 0.08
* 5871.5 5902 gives 0.11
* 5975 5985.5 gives 0.07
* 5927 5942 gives 0.04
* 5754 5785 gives 0.00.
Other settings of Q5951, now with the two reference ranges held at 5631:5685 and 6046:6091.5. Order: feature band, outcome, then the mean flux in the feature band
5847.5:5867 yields 1.87 A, 20.1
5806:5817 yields 1.19 A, 20.1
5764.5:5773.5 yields -0.63 A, 24.4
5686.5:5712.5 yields -0.23 A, 23.5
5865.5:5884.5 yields 1.63 A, 20.2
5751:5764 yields 0.23 A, 22.5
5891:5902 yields 0.87 A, 20.2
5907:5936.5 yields 1.49 A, 20.7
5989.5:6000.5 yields 0.04 A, 21.2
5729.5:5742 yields -0.48 A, 23.9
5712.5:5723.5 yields 0.14 A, 22.8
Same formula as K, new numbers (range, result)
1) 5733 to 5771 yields 23.2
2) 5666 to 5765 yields 23.4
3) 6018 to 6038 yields 21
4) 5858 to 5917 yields 20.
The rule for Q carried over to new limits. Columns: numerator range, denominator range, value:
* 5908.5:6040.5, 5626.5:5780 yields 0.89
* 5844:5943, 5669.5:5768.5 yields 0.86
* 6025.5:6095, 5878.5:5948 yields 1.03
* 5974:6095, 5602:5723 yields 0.90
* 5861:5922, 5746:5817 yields 0.90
